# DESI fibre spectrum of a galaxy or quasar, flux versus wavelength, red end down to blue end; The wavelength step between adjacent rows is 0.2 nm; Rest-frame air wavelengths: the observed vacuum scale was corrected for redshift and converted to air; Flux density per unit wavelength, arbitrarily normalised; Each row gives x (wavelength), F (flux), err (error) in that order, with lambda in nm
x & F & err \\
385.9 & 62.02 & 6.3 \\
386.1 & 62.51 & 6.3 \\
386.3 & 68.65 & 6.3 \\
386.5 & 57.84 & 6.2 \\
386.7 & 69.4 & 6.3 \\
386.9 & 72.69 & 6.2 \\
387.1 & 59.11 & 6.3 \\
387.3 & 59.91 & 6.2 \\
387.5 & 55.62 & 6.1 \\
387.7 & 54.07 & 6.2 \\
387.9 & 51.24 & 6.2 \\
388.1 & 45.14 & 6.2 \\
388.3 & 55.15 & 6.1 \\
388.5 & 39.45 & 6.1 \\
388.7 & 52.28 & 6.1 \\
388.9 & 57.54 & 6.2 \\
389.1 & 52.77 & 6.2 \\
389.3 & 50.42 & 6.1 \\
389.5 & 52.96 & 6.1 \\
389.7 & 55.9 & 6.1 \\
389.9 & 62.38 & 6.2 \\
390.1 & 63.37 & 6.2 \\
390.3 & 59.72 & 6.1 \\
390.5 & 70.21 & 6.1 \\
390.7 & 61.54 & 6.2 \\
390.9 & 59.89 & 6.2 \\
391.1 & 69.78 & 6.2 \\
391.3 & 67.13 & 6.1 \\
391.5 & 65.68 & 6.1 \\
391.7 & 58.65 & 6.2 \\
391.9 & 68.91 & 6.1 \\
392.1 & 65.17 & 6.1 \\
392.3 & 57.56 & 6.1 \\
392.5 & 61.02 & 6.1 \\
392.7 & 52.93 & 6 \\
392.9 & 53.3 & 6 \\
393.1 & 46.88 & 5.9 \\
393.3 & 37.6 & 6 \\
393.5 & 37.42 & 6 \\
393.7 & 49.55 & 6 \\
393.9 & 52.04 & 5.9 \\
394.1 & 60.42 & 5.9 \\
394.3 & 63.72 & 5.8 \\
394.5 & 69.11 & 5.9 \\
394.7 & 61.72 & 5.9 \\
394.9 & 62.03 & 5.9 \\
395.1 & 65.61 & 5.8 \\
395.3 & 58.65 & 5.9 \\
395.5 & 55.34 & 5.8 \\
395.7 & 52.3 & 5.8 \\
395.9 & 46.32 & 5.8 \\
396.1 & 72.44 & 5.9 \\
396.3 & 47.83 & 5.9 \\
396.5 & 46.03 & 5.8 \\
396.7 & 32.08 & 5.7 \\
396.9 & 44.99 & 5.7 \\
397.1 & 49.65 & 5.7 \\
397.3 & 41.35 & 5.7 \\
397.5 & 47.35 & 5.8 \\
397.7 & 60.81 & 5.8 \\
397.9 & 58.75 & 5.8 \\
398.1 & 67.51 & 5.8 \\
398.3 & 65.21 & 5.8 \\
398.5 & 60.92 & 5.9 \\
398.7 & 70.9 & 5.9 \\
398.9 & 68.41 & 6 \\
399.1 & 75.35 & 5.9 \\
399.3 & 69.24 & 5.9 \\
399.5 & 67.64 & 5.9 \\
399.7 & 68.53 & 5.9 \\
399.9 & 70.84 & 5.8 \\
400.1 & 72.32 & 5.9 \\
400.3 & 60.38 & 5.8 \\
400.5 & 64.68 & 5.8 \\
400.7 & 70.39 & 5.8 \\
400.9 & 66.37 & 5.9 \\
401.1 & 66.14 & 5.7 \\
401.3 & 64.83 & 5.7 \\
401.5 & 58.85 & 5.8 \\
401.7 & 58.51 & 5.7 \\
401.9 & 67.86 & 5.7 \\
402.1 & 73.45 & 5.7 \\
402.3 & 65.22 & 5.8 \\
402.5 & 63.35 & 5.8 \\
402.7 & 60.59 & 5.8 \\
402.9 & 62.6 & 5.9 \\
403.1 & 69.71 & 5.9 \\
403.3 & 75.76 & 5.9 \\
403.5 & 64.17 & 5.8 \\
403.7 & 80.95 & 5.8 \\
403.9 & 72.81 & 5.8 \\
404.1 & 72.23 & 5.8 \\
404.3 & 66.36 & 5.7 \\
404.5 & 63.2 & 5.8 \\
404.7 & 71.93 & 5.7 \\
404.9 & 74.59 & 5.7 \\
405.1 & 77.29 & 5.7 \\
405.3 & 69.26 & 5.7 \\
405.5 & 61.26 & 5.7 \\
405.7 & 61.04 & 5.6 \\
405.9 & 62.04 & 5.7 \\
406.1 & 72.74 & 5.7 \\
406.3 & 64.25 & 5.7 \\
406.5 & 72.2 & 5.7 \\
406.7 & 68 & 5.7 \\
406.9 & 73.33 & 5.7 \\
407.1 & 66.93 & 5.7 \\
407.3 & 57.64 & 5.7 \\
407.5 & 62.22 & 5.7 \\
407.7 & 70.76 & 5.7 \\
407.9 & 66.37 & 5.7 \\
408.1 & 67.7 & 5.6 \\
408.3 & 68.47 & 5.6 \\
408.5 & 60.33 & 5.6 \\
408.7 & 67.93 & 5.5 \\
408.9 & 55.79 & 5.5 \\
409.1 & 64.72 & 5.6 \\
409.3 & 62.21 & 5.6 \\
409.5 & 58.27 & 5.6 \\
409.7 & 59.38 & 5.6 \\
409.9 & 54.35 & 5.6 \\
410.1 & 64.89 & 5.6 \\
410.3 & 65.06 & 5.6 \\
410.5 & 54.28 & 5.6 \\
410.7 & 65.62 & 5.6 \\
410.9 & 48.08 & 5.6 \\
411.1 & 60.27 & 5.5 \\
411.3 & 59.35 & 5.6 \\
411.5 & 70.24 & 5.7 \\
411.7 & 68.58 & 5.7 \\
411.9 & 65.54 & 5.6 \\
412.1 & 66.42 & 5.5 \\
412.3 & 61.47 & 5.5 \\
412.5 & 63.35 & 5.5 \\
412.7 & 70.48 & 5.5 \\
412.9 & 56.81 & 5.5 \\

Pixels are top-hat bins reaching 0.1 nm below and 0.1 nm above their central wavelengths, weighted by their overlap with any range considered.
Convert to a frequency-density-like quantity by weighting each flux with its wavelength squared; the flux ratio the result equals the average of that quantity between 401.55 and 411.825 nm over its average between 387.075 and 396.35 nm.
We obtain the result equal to 1.2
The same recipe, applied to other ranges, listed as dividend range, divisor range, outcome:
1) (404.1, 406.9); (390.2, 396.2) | 1.24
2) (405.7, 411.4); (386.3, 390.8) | 1.22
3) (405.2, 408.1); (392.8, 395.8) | 1.28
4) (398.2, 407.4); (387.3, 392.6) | 1.24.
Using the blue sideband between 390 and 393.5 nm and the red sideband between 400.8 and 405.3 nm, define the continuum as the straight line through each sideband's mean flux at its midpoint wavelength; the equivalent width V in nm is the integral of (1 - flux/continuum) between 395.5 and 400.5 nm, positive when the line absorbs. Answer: 0.40 nm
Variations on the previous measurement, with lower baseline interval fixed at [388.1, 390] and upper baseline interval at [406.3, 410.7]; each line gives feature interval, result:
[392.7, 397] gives 0.23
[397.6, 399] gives -0.16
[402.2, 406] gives -0.42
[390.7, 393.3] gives -0.25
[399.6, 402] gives -0.26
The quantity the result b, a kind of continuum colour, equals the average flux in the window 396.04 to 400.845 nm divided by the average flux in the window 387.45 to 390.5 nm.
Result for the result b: 1.11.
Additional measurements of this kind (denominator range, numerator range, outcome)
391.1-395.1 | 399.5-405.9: 1.17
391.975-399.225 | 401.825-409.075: 1.20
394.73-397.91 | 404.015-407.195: 1.30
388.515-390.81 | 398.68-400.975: 1.20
